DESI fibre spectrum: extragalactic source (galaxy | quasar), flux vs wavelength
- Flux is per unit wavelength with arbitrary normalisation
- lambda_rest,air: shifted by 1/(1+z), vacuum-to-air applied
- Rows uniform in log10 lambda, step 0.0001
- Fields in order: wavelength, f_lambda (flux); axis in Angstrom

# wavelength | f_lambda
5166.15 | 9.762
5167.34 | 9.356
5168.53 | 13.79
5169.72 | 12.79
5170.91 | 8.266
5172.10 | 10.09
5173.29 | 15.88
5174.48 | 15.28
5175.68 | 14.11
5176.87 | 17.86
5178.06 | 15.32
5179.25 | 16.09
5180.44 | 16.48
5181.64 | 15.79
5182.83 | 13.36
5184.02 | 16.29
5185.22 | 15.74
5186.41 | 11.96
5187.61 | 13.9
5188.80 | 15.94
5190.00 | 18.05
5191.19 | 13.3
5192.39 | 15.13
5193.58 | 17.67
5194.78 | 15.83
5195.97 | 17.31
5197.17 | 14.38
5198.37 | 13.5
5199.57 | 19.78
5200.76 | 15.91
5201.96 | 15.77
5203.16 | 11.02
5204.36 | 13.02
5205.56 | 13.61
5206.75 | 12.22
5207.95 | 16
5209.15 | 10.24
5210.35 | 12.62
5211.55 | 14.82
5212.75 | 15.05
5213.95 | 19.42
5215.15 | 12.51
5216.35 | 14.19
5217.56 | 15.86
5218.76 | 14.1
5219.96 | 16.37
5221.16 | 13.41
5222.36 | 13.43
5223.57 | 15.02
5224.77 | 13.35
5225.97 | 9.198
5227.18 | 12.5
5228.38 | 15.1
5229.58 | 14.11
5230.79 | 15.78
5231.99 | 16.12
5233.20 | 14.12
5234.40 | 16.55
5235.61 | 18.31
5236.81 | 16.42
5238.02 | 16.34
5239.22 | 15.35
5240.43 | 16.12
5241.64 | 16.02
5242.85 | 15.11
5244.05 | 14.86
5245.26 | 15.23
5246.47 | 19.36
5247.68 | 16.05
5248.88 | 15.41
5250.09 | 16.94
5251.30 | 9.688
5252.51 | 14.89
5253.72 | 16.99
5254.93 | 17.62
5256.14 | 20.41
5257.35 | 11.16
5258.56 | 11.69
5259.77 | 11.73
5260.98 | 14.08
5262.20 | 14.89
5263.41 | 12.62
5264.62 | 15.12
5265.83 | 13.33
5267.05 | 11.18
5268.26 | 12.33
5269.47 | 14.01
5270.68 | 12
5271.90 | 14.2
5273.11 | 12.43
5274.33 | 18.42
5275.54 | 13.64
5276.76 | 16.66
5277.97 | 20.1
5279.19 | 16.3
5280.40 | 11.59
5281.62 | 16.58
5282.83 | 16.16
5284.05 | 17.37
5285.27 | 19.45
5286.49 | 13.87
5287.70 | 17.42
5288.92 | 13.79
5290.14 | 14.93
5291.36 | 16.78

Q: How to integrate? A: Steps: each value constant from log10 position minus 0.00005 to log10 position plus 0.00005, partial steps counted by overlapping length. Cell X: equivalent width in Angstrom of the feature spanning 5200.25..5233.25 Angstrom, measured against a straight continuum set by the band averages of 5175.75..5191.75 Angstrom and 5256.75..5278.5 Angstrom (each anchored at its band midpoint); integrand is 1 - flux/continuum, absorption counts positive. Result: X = 1.5 Angstrom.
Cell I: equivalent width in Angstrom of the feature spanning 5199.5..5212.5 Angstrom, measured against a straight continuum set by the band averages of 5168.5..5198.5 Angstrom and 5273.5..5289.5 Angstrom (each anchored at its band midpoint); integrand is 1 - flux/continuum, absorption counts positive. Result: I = 1.07 Angstrom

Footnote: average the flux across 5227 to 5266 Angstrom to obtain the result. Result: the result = 15.2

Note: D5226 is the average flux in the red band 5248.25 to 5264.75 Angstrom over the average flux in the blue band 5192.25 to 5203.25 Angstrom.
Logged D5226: 0.9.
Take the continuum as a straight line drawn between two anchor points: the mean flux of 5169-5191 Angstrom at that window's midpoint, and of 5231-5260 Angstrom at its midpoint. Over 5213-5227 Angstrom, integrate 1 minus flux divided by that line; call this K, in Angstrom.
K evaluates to 0.9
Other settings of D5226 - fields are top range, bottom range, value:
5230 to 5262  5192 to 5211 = 1.06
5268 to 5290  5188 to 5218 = 1.03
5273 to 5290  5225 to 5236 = 1.11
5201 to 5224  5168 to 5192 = 0.98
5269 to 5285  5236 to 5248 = 0.96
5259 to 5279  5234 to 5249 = 0.87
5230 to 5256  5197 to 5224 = 1.10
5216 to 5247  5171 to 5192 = 1.02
